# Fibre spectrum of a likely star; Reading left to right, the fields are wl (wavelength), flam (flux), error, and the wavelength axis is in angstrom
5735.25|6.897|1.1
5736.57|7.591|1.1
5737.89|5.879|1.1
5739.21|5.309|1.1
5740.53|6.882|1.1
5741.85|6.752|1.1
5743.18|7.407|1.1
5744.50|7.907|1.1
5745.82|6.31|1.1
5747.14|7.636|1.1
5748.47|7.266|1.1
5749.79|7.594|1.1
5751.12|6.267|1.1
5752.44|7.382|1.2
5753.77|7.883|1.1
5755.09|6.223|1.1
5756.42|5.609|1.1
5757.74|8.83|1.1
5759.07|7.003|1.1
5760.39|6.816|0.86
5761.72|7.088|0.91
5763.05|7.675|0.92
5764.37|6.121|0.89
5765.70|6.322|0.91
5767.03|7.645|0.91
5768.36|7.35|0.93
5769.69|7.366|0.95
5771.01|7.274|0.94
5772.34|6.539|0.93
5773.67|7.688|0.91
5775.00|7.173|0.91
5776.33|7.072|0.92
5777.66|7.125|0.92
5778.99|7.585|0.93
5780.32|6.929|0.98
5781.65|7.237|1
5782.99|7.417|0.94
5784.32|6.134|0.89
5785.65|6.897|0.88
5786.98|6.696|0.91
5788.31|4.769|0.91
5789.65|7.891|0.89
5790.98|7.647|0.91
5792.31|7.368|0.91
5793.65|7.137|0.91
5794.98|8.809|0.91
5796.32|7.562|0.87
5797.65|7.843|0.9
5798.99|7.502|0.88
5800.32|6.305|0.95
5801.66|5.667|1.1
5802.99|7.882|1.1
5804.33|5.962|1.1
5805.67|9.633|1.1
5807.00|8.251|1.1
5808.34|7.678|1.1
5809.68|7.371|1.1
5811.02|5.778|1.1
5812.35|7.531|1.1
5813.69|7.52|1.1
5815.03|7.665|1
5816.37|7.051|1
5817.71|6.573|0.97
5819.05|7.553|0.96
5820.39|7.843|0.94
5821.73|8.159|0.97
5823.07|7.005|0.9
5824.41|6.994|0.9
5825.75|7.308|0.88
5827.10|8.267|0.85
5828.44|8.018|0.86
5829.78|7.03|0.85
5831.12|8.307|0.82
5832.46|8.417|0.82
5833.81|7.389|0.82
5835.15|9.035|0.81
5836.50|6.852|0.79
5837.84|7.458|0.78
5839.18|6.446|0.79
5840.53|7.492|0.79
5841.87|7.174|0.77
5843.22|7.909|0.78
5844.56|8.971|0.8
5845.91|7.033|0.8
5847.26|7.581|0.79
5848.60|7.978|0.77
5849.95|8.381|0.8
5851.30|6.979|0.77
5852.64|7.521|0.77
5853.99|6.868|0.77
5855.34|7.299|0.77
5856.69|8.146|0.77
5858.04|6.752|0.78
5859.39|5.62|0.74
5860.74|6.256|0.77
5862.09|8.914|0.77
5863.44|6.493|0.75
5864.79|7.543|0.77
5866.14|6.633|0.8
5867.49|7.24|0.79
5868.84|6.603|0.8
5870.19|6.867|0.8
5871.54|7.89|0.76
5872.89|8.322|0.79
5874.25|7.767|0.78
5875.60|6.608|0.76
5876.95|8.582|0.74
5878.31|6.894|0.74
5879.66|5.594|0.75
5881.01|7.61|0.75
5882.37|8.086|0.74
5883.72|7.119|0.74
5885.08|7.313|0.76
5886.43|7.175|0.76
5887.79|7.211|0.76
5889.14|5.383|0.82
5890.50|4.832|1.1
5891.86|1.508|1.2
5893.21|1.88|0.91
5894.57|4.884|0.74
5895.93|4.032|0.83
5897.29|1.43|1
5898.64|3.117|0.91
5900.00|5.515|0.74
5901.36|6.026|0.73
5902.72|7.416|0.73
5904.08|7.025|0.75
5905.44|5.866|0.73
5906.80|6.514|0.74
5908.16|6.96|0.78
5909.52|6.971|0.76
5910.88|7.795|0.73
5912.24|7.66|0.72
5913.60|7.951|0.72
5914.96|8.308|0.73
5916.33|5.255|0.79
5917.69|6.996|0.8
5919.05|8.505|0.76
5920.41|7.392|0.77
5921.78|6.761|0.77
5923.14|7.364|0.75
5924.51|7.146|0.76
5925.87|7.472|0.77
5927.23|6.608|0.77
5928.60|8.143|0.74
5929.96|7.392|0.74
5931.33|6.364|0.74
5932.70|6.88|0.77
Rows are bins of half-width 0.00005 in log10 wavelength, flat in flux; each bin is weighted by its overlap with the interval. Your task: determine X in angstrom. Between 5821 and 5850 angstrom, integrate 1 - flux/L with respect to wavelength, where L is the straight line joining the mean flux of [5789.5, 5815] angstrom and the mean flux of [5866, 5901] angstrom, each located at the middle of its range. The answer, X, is -3.5 angstrom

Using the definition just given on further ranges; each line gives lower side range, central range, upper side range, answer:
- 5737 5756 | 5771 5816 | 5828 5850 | 0.57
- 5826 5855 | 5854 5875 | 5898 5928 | 0.52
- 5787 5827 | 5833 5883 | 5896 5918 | -4.52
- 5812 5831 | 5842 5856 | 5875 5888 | -0.51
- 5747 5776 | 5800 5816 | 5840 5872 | -0.14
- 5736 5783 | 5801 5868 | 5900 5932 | -3.38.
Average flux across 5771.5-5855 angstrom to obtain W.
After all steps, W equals 7.38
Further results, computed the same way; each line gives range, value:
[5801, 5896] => 7.11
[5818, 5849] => 7.65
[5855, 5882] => 7.19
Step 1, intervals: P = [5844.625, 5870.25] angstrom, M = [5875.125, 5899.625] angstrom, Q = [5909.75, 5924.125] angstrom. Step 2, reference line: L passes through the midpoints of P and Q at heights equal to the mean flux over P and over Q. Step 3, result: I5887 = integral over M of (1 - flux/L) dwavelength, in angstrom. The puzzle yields 6.05 angstrom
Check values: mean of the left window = 7.24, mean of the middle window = 5.5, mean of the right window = 7.38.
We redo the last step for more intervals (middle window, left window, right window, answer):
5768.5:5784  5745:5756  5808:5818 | -0.24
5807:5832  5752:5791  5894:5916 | -2.86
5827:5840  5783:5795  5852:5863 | -1.12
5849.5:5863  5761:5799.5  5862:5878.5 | 0.18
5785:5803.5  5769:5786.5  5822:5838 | 0.40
